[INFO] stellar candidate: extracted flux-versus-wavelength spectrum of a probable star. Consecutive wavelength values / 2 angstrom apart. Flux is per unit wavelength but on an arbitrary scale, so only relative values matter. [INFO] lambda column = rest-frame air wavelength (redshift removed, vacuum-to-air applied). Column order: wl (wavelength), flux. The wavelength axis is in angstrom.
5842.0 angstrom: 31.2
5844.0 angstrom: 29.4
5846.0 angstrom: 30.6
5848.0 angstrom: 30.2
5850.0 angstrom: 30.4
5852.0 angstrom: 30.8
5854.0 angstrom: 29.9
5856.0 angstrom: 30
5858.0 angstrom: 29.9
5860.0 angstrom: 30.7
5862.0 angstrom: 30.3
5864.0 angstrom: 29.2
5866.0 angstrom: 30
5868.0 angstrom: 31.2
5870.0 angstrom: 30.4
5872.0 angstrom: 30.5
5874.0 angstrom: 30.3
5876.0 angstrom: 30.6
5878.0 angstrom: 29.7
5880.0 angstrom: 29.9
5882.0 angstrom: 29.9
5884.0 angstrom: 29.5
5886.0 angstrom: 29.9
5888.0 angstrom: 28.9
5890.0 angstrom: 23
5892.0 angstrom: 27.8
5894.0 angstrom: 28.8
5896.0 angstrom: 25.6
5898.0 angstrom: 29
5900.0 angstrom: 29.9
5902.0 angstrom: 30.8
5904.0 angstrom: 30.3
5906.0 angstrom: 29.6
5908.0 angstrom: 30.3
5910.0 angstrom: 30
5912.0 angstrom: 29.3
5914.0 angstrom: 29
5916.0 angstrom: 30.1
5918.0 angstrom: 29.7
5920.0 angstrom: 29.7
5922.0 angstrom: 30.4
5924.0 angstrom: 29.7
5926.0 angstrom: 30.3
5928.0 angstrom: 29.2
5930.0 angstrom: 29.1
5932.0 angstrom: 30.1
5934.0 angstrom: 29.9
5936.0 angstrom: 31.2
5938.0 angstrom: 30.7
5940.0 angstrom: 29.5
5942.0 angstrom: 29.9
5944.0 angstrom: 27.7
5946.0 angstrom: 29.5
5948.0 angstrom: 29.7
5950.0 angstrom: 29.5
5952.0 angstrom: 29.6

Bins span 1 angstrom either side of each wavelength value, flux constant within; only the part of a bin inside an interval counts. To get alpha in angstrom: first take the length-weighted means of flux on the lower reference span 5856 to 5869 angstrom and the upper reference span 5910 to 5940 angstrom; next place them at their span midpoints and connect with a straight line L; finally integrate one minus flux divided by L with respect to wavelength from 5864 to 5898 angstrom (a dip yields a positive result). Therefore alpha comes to 1.11 angstrom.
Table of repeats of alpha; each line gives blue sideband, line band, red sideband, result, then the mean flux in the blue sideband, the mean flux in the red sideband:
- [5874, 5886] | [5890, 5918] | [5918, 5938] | 0.8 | 29.9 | 30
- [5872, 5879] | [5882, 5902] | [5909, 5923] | 1.2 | 30.2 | 29.7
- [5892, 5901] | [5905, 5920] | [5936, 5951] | -0.5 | 28.3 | 29.6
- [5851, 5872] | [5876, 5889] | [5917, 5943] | 0.2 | 30.3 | 30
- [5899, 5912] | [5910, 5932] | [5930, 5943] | 0.3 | 30.1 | 30.1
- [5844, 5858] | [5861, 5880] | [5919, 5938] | 0.0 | 30.2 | 30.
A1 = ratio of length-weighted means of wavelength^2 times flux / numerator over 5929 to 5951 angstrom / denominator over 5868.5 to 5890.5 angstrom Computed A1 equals 1.03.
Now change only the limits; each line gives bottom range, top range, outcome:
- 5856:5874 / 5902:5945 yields 1.01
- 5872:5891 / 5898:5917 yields 1.03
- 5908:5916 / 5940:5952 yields 1.00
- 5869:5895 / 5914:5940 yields 1.04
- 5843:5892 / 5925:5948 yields 1.02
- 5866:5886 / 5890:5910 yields 0.96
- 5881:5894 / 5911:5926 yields 1.07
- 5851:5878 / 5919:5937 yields 1.01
